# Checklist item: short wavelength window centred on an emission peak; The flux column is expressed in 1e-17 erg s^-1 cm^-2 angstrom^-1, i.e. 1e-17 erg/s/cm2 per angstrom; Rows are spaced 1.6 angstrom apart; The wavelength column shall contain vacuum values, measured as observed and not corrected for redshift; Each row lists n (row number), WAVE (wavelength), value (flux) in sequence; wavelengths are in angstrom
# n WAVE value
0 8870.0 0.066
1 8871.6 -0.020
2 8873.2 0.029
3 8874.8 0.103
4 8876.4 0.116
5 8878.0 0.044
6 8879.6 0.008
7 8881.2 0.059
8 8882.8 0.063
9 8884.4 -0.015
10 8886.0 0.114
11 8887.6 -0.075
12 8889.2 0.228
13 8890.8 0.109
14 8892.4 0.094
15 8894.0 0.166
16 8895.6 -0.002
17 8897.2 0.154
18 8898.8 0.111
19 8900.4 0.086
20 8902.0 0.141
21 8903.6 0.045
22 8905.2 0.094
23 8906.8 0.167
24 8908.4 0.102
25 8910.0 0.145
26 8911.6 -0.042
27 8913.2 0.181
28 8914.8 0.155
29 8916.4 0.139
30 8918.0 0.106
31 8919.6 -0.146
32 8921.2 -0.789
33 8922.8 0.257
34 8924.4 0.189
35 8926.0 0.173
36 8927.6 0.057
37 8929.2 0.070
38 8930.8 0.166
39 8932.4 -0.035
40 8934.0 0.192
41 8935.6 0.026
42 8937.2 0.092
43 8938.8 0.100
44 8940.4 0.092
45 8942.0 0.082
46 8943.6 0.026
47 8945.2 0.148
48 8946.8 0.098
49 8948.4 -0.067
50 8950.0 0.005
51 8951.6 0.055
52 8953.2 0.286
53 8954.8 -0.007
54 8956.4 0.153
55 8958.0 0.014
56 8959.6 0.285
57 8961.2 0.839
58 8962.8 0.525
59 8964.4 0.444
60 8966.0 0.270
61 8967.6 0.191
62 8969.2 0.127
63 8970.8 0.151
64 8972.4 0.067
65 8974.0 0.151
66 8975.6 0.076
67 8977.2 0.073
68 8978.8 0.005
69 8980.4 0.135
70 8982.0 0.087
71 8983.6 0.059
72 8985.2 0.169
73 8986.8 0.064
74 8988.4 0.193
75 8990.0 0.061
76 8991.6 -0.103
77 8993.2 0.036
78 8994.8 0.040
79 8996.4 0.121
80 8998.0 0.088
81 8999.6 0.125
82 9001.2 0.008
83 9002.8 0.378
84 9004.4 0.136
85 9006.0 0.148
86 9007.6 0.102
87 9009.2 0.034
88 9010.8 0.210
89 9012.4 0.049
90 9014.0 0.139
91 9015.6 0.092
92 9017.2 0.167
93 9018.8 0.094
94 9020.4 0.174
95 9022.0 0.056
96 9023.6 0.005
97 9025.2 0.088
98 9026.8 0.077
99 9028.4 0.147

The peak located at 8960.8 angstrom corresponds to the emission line H-gamma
